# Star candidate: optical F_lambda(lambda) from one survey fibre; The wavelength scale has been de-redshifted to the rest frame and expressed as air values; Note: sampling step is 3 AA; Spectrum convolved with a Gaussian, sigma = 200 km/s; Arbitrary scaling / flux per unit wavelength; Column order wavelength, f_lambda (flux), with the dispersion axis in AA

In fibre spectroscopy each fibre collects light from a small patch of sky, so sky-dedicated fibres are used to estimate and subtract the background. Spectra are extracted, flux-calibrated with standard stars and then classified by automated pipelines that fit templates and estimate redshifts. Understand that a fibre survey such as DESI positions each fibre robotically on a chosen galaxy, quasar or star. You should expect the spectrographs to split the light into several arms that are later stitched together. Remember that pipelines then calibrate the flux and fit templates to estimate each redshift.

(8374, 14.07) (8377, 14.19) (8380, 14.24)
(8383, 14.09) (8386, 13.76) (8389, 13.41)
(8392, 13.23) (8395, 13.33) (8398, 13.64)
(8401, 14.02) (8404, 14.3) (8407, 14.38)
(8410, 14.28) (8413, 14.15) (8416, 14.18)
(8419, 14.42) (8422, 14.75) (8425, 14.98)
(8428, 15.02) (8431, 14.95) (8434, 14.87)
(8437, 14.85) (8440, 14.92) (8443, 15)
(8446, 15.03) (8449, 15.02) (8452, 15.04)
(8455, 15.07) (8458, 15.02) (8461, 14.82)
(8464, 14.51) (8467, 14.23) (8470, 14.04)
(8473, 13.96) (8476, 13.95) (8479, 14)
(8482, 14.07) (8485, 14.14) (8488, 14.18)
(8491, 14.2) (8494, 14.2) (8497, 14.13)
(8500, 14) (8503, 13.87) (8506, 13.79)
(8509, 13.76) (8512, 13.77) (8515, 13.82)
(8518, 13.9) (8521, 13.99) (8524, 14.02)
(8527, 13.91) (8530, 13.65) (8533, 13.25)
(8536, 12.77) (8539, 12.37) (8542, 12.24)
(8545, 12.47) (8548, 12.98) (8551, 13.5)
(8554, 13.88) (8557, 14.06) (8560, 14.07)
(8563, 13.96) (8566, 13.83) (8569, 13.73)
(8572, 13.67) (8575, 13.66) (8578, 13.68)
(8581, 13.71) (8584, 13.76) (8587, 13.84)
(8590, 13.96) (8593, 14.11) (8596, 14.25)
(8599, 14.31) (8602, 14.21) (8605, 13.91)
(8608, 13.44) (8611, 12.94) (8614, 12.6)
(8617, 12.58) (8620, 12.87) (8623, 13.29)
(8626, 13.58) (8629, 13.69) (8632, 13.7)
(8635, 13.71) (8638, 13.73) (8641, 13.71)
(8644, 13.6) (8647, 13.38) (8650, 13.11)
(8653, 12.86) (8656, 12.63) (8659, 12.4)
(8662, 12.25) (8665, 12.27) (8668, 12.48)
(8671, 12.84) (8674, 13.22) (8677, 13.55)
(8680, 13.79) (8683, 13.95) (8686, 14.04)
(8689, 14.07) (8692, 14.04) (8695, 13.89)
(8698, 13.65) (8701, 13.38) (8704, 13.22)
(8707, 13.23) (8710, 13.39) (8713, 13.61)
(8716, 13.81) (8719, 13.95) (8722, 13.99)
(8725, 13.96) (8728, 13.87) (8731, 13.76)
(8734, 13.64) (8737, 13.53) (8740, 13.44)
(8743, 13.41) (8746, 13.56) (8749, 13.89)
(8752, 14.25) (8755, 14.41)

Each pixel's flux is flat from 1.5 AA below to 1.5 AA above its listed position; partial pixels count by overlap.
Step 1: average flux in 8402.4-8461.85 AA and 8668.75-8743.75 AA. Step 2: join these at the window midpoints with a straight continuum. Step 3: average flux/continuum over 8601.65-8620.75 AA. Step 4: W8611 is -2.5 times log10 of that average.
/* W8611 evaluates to 0.07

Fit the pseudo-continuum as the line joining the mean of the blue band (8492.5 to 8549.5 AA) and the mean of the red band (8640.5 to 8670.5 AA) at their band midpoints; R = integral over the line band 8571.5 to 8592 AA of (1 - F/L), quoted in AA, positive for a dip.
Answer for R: -0.9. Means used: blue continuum 13.5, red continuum 12.8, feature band 13.8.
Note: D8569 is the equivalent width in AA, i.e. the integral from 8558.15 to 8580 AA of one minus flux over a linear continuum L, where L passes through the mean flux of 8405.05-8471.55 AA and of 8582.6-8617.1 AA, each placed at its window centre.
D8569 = 0.1 AA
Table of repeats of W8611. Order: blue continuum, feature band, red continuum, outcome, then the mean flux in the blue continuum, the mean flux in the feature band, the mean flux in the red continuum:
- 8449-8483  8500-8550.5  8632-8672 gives 0.05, 14.5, 13.4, 13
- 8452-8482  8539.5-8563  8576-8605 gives 0.06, 14.4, 13.3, 14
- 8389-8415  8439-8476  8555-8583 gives -0.06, 13.9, 14.7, 13.8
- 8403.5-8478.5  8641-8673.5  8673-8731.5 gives 0.08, 14.6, 12.8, 13.7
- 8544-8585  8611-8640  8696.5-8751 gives 0.03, 13.7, 13.3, 13.6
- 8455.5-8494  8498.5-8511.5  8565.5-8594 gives 0.02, 14.3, 13.8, 13.8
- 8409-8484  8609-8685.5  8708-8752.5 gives 0.07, 14.6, 13.2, 13.7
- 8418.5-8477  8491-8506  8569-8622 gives 0.02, 14.7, 14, 13.6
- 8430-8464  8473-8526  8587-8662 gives 0.04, 14.9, 14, 13.4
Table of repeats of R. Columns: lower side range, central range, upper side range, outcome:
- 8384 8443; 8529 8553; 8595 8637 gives 1.5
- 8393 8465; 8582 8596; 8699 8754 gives 0.2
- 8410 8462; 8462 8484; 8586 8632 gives 0.6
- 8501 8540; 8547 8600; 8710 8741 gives -0.7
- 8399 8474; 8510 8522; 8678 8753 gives 0.4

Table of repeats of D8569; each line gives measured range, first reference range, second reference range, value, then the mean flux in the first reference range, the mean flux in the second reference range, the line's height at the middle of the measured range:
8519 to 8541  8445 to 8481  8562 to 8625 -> 1.0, 14.5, 13.6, 14.1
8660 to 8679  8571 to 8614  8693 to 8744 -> 1.3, 13.8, 13.6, 13.7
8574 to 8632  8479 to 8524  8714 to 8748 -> 1.1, 14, 13.7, 13.9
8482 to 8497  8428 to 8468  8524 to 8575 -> 0.1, 14.9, 13.4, 14.3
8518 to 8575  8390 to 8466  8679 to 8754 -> 2.9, 14.5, 13.7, 14.2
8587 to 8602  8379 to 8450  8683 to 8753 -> -0.2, 14.4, 13.7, 14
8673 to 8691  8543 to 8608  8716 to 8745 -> -0.1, 13.8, 13.7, 13.7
